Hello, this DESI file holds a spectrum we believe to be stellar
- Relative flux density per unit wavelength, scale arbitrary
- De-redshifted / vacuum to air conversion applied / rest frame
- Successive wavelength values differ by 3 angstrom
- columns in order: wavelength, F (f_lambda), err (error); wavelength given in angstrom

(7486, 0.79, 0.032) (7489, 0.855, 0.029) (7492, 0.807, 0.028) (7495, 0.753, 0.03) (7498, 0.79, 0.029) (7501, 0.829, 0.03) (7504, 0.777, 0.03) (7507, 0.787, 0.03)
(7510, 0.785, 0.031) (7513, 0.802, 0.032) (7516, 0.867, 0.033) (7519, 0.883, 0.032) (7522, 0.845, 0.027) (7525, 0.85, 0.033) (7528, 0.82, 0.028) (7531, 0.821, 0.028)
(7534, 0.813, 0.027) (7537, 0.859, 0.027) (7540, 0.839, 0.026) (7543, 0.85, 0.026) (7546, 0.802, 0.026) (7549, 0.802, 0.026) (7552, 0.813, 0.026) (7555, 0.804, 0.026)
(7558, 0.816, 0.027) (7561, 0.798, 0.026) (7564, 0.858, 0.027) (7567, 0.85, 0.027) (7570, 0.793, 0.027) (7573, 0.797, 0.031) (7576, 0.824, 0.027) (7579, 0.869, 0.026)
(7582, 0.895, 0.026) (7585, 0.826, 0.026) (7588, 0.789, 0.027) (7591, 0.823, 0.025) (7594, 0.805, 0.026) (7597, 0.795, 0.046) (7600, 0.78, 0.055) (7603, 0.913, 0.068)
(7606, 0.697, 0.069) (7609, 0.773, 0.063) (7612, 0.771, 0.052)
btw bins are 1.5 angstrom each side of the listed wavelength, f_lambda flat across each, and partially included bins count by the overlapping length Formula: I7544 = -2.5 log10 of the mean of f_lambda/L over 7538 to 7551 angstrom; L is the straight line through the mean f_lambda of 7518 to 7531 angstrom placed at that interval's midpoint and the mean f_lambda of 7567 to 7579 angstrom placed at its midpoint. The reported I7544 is 0.01 mag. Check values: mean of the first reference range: 0.845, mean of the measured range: 0.824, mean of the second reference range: 0.818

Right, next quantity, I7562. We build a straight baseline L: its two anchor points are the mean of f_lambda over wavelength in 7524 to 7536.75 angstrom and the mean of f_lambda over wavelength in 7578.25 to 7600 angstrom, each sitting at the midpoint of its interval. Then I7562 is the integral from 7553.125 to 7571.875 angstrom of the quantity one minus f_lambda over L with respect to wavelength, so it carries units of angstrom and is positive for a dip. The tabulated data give 0.15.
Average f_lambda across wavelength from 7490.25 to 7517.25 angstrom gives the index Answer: 0.8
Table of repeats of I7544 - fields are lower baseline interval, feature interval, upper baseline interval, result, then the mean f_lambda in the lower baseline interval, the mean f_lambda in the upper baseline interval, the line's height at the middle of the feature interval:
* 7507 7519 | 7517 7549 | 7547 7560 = -0.03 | 0.822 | 0.808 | 0.815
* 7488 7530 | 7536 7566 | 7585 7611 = -0.02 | 0.817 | 0.798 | 0.808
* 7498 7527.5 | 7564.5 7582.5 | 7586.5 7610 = -0.04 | 0.823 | 0.797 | 0.805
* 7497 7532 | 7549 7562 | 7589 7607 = 0.01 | 0.822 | 0.805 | 0.813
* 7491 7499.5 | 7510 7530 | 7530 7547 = -0.04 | 0.782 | 0.832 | 0.81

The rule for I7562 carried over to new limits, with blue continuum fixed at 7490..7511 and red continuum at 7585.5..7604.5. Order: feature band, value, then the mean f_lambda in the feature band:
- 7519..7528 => -0.6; 0.849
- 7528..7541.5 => -0.5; 0.832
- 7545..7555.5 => 0.0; 0.806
